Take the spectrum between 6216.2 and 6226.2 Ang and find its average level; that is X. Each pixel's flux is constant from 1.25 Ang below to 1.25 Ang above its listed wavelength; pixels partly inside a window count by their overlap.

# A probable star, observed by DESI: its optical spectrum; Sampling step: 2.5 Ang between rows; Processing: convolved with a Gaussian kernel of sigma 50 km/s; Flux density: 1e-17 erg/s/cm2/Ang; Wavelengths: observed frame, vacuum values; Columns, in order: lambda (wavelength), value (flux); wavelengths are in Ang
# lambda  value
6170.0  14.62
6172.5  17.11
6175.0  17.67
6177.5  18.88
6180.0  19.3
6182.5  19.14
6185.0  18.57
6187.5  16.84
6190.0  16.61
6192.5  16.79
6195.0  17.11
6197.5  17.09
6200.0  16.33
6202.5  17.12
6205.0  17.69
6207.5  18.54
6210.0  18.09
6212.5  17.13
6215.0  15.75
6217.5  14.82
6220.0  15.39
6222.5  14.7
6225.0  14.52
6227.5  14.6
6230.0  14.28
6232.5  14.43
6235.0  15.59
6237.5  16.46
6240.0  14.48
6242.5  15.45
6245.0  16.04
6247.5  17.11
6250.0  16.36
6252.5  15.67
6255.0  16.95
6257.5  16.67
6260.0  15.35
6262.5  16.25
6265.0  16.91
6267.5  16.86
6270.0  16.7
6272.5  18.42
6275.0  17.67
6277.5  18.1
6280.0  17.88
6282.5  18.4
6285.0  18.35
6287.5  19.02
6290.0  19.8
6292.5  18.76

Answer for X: 14.9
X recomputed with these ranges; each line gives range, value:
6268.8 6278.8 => 17.7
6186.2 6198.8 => 16.9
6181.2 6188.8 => 18.2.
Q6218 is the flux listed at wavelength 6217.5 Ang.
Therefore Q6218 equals 14.82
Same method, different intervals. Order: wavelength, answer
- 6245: 16.04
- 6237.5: 16.46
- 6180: 19.3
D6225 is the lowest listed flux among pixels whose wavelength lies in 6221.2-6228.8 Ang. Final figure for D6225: 14.52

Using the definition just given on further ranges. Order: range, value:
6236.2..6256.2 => 14.48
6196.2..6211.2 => 16.33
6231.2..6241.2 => 14.43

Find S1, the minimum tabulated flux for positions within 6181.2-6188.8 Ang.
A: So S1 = 16.84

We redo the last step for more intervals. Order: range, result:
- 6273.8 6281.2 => 17.67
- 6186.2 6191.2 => 16.61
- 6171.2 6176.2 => 17.11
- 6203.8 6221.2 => 14.82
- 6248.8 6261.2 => 15.35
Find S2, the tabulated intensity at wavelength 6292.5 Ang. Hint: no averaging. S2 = 18.76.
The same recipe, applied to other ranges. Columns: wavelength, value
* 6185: 18.57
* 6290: 19.8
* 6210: 18.09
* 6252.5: 15.67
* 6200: 16.33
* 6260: 15.35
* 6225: 14.52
